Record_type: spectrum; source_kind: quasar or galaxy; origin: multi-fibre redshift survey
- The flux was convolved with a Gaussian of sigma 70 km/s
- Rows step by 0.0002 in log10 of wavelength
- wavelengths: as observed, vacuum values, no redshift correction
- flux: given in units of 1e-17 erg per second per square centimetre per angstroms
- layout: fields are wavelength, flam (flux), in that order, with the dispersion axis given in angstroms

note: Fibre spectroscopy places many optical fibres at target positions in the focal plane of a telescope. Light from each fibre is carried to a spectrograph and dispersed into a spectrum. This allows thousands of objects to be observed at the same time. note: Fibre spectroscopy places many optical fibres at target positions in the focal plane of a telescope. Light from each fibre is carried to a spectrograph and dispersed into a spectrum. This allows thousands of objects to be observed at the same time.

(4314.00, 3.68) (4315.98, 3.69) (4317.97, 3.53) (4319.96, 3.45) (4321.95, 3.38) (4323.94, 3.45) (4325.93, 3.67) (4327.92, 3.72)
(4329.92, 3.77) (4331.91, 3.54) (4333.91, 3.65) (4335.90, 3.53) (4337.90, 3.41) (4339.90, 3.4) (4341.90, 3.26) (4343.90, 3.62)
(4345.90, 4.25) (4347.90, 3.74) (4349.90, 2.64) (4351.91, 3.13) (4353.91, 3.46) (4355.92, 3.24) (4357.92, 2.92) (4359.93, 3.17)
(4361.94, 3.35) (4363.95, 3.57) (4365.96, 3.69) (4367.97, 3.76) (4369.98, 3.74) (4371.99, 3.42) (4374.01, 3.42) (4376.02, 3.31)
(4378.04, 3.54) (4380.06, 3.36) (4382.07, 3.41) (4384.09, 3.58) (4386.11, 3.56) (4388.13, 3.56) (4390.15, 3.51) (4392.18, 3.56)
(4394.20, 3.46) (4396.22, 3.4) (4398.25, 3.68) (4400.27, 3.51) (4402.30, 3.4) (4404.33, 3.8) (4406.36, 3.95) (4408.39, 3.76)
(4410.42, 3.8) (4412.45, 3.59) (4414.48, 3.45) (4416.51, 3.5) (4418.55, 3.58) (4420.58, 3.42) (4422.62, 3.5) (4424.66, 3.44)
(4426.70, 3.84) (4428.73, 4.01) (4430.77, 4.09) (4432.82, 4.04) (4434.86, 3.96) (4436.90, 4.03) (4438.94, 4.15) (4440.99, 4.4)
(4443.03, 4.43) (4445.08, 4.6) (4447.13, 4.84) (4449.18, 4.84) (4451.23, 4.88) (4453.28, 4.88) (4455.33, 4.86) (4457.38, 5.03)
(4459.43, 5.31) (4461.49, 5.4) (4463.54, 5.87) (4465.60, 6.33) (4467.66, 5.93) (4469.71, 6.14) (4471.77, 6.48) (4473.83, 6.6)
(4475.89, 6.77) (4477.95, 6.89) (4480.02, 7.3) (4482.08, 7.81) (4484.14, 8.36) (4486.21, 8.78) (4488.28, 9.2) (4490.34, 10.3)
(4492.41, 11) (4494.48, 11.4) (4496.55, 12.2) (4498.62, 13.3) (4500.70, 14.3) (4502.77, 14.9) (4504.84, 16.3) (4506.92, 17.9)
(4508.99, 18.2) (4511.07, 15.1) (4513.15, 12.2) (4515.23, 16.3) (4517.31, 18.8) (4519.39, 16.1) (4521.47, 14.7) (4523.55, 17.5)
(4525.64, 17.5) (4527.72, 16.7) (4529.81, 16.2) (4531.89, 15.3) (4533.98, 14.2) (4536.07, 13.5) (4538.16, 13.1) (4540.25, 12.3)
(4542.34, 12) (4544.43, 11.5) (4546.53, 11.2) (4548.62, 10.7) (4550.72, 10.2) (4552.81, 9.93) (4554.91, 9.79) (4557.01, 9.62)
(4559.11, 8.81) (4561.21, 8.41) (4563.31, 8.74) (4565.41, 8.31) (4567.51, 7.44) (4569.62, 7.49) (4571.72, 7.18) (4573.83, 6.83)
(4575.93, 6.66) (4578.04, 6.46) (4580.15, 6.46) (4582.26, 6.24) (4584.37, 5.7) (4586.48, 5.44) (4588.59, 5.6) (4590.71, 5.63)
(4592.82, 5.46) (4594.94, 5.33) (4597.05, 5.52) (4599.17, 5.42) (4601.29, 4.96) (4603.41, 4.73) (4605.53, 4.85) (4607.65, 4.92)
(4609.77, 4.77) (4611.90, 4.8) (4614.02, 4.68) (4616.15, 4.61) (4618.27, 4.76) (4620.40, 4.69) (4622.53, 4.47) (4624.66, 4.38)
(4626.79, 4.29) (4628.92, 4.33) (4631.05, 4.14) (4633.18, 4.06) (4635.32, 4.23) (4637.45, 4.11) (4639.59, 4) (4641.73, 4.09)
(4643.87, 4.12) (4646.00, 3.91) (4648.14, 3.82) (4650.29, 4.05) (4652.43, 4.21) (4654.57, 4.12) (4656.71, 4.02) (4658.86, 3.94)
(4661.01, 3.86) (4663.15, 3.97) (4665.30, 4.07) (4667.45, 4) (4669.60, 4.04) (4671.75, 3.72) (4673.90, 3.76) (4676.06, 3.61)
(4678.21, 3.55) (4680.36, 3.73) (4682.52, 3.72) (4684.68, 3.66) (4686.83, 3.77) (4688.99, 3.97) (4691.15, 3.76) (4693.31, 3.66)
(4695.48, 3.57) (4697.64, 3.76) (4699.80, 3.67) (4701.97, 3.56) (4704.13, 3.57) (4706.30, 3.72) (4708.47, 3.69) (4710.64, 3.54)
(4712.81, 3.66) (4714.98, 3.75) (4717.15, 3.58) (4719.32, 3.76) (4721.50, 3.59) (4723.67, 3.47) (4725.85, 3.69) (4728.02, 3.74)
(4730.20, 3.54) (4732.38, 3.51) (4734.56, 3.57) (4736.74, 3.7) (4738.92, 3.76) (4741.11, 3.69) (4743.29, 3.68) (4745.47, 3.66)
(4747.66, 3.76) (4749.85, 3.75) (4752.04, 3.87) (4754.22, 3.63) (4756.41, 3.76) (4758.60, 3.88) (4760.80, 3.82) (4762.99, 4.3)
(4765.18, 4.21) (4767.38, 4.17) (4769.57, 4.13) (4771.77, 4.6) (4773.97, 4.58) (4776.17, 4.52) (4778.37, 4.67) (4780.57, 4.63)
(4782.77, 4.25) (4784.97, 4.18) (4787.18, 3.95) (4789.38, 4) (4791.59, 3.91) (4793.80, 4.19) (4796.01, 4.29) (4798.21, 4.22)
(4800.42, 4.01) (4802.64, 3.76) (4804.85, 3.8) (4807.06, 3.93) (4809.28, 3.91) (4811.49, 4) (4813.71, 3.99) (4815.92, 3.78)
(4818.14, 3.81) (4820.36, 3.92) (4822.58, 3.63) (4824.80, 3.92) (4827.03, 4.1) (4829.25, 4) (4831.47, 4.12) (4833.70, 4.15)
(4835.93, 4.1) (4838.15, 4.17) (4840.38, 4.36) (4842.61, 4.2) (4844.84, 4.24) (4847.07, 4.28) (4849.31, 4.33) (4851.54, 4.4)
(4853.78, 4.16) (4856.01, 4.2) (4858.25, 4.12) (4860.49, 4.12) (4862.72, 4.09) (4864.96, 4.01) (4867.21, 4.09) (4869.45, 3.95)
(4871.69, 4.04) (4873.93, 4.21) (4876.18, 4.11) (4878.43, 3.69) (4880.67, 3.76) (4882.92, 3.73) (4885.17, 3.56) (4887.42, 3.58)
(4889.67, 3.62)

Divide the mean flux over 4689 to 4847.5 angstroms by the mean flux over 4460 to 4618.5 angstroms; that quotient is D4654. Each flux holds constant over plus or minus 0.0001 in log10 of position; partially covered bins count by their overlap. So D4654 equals 0.4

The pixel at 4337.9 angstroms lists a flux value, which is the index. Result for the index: 3.41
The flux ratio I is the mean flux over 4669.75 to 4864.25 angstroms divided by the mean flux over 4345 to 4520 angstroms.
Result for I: 0.63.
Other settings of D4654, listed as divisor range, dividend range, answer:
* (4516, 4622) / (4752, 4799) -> 0.46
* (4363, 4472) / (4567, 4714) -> 1.10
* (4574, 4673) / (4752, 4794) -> 0.89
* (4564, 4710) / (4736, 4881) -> 0.87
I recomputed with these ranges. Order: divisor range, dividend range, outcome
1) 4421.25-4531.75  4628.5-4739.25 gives 0.42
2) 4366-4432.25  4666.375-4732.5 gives 1.03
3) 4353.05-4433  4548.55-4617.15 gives 1.87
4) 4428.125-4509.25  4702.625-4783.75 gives 0.50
